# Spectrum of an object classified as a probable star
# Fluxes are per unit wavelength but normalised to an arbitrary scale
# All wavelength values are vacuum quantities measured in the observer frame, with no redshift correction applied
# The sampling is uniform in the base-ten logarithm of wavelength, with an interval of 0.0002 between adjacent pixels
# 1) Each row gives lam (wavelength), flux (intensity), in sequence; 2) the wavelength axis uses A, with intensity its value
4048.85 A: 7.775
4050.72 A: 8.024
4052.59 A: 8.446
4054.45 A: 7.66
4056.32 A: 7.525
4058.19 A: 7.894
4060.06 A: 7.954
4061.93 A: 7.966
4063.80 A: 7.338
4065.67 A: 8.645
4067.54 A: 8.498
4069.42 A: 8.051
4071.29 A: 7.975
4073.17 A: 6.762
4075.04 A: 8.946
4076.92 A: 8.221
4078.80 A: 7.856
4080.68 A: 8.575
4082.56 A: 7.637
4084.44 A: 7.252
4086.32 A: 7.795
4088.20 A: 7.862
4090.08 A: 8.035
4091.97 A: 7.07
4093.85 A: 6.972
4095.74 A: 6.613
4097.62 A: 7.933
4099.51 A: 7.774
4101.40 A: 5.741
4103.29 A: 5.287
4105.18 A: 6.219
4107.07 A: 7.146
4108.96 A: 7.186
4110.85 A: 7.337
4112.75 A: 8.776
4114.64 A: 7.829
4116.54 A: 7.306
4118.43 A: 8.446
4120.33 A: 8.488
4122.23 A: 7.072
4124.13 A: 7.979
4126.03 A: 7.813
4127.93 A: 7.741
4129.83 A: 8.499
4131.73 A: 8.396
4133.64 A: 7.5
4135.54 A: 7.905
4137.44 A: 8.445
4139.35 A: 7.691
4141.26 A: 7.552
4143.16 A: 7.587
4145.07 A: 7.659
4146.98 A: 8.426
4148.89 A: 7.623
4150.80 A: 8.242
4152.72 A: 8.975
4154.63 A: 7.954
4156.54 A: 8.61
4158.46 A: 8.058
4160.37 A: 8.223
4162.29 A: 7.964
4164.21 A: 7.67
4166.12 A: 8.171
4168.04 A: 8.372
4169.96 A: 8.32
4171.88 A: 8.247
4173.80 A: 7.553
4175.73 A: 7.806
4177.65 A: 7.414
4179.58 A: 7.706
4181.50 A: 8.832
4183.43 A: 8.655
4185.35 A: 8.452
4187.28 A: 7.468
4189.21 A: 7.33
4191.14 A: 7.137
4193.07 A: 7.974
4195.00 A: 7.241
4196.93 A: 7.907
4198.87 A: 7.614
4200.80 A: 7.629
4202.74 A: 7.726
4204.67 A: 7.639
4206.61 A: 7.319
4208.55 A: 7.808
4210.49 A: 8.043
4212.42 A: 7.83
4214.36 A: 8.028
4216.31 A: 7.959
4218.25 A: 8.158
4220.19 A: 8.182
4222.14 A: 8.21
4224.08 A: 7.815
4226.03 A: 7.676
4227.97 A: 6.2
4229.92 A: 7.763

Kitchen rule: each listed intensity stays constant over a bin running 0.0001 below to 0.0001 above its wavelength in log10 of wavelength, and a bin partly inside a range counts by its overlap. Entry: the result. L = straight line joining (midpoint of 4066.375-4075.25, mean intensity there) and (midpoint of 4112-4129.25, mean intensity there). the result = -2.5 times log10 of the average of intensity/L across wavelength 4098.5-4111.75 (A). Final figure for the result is 0.19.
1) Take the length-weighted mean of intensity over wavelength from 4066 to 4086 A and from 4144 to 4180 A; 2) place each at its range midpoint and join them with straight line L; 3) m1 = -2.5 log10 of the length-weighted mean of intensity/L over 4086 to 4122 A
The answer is 0.09 mag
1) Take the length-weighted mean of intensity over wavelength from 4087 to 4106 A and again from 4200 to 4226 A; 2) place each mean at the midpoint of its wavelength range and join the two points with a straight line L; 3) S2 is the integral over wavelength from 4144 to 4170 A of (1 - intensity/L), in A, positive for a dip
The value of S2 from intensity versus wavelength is -2.5 A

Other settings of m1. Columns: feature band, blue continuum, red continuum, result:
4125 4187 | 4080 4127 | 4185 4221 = -0.06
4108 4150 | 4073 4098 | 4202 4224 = -0.01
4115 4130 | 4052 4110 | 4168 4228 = -0.03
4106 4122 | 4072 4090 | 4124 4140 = 0.03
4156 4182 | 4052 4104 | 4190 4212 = -0.06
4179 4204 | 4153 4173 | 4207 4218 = 0.03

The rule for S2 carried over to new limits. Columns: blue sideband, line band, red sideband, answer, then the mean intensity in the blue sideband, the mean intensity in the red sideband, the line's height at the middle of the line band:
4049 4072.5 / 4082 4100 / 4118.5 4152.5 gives 1.1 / 7.97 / 7.95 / 7.97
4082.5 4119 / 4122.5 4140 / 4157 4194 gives -0.9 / 7.29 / 7.97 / 7.57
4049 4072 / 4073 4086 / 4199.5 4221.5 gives 0.0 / 7.99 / 7.85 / 7.97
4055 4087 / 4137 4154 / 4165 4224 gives -0.2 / 7.93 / 7.89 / 7.91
